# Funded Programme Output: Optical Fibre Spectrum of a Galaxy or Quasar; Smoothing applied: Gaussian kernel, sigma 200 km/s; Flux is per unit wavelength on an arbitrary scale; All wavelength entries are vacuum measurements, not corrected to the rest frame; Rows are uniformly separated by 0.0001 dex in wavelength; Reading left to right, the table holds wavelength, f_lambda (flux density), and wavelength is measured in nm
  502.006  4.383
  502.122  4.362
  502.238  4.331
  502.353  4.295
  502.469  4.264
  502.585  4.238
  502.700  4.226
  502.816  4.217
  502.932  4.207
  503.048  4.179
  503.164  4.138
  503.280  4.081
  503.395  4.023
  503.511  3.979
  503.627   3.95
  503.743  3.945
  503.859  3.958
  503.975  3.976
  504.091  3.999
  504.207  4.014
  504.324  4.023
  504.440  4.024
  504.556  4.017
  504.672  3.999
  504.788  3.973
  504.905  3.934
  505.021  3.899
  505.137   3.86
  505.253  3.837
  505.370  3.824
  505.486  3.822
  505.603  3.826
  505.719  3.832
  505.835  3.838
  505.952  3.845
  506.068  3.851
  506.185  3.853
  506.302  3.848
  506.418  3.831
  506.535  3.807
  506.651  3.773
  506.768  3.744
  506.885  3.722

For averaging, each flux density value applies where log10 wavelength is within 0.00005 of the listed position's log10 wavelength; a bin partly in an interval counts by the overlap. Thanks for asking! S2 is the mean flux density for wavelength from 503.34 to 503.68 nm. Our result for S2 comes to 3.98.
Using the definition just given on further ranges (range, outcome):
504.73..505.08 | 3.93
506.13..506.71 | 3.82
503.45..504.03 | 3.96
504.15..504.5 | 4.01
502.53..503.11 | 4.21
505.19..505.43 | 3.83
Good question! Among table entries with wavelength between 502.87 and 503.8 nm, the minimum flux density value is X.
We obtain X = 3.945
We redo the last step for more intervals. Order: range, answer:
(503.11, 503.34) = 4.081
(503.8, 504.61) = 3.958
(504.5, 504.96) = 3.934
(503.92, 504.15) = 3.976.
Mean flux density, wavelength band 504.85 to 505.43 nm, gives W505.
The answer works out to 3.87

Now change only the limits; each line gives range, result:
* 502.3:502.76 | 4.25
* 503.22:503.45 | 4.07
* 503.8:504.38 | 3.99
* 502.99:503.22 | 4.15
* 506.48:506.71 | 3.79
